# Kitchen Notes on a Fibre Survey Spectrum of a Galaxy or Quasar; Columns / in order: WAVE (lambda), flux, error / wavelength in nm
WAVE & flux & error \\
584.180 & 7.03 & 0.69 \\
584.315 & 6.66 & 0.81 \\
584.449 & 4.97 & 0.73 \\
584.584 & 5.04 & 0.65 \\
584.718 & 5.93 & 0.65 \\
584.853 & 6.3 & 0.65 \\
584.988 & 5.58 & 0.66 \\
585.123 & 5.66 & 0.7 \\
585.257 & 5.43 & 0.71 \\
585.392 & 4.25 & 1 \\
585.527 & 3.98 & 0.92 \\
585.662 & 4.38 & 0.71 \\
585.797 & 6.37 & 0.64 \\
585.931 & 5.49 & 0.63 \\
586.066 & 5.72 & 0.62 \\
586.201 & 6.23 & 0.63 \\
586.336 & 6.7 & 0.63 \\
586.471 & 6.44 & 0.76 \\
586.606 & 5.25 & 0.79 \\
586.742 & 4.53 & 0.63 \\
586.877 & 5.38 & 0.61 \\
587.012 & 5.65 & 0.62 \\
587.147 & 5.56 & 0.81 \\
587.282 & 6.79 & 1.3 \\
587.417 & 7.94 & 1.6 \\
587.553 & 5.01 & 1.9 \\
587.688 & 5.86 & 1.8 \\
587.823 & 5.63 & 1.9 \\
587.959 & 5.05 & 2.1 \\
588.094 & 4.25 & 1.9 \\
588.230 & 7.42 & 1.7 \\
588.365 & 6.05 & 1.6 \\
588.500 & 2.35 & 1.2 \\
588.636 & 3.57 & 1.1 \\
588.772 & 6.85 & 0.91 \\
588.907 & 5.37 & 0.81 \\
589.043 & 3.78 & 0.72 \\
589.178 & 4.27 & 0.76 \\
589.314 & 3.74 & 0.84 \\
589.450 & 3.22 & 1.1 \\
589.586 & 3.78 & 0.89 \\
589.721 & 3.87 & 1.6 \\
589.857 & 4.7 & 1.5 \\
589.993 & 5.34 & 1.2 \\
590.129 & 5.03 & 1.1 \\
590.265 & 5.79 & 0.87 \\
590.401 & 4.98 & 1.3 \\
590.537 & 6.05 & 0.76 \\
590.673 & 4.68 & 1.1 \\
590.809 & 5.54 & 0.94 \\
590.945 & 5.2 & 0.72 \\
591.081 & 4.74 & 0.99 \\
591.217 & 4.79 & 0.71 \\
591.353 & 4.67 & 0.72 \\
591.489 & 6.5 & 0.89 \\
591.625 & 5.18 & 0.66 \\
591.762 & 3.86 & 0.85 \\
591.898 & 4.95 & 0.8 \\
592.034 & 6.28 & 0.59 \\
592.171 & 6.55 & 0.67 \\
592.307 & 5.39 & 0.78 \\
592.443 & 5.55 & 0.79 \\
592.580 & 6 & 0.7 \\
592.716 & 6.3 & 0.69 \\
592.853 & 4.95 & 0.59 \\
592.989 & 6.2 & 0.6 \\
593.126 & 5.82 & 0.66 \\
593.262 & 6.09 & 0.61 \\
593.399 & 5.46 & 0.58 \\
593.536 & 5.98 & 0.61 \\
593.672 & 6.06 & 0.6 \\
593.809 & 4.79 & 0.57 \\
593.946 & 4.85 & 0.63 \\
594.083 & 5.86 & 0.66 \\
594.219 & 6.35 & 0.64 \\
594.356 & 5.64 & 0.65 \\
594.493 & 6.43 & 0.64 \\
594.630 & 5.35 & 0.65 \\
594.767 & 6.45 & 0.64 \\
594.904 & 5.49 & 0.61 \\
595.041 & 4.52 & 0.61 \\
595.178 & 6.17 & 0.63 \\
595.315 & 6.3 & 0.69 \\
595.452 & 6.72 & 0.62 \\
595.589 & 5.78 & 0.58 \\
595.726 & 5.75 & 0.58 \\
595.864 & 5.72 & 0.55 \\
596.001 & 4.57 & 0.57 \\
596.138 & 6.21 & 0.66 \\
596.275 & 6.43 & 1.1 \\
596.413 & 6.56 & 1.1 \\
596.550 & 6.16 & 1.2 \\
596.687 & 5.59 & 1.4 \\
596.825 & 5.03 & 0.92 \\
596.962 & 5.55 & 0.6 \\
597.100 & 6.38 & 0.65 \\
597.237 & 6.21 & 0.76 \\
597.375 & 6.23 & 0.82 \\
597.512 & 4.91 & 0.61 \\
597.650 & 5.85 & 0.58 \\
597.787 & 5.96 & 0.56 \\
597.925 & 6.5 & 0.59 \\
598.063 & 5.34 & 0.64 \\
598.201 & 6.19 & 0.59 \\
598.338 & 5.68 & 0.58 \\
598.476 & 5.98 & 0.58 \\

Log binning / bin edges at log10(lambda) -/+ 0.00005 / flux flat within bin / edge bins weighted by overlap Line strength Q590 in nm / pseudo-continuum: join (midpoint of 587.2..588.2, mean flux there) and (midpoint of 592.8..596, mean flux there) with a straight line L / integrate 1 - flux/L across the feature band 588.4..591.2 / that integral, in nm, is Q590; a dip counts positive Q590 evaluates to 0.55 nm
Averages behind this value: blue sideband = 5.85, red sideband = 5.75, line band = 4.66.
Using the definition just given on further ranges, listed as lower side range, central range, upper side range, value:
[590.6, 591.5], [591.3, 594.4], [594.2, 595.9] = -0.104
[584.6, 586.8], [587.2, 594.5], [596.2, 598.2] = 0.486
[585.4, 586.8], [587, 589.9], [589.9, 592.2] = 0.191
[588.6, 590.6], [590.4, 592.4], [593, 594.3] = -0.059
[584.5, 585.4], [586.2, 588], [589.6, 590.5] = -0.200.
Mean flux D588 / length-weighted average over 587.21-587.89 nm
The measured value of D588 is 6.25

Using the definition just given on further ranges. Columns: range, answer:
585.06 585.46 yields 5.11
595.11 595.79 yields 6.15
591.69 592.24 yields 5.4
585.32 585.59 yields 4.13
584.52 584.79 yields 5.51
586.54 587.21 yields 5.27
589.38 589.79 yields 3.63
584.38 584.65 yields 5.02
